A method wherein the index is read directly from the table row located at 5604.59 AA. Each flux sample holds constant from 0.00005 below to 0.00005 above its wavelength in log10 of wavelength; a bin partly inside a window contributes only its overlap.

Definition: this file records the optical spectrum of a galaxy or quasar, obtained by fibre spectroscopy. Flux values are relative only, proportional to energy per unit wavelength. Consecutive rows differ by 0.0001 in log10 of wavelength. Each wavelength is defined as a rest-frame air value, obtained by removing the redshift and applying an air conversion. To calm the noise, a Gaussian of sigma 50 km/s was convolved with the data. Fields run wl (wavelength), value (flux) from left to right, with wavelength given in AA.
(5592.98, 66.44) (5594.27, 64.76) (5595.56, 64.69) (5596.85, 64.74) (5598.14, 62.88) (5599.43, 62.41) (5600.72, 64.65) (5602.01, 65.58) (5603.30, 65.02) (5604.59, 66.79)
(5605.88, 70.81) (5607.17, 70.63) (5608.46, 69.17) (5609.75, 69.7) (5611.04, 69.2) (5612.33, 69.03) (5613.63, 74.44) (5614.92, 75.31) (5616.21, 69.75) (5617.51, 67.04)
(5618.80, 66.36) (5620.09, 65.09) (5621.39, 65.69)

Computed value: 66.79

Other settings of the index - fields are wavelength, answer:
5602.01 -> 65.58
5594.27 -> 64.76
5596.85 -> 64.74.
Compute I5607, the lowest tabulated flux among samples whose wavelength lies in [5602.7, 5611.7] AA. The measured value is 65.02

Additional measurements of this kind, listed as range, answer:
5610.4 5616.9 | 69.03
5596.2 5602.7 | 62.41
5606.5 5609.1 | 69.17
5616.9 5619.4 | 66.36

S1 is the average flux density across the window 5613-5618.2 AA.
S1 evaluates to 71.6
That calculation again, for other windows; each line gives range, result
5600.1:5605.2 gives 65.5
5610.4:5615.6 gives 72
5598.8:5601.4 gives 63.5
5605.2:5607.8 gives 70.7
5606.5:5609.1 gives 70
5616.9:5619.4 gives 66.8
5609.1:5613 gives 69.3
